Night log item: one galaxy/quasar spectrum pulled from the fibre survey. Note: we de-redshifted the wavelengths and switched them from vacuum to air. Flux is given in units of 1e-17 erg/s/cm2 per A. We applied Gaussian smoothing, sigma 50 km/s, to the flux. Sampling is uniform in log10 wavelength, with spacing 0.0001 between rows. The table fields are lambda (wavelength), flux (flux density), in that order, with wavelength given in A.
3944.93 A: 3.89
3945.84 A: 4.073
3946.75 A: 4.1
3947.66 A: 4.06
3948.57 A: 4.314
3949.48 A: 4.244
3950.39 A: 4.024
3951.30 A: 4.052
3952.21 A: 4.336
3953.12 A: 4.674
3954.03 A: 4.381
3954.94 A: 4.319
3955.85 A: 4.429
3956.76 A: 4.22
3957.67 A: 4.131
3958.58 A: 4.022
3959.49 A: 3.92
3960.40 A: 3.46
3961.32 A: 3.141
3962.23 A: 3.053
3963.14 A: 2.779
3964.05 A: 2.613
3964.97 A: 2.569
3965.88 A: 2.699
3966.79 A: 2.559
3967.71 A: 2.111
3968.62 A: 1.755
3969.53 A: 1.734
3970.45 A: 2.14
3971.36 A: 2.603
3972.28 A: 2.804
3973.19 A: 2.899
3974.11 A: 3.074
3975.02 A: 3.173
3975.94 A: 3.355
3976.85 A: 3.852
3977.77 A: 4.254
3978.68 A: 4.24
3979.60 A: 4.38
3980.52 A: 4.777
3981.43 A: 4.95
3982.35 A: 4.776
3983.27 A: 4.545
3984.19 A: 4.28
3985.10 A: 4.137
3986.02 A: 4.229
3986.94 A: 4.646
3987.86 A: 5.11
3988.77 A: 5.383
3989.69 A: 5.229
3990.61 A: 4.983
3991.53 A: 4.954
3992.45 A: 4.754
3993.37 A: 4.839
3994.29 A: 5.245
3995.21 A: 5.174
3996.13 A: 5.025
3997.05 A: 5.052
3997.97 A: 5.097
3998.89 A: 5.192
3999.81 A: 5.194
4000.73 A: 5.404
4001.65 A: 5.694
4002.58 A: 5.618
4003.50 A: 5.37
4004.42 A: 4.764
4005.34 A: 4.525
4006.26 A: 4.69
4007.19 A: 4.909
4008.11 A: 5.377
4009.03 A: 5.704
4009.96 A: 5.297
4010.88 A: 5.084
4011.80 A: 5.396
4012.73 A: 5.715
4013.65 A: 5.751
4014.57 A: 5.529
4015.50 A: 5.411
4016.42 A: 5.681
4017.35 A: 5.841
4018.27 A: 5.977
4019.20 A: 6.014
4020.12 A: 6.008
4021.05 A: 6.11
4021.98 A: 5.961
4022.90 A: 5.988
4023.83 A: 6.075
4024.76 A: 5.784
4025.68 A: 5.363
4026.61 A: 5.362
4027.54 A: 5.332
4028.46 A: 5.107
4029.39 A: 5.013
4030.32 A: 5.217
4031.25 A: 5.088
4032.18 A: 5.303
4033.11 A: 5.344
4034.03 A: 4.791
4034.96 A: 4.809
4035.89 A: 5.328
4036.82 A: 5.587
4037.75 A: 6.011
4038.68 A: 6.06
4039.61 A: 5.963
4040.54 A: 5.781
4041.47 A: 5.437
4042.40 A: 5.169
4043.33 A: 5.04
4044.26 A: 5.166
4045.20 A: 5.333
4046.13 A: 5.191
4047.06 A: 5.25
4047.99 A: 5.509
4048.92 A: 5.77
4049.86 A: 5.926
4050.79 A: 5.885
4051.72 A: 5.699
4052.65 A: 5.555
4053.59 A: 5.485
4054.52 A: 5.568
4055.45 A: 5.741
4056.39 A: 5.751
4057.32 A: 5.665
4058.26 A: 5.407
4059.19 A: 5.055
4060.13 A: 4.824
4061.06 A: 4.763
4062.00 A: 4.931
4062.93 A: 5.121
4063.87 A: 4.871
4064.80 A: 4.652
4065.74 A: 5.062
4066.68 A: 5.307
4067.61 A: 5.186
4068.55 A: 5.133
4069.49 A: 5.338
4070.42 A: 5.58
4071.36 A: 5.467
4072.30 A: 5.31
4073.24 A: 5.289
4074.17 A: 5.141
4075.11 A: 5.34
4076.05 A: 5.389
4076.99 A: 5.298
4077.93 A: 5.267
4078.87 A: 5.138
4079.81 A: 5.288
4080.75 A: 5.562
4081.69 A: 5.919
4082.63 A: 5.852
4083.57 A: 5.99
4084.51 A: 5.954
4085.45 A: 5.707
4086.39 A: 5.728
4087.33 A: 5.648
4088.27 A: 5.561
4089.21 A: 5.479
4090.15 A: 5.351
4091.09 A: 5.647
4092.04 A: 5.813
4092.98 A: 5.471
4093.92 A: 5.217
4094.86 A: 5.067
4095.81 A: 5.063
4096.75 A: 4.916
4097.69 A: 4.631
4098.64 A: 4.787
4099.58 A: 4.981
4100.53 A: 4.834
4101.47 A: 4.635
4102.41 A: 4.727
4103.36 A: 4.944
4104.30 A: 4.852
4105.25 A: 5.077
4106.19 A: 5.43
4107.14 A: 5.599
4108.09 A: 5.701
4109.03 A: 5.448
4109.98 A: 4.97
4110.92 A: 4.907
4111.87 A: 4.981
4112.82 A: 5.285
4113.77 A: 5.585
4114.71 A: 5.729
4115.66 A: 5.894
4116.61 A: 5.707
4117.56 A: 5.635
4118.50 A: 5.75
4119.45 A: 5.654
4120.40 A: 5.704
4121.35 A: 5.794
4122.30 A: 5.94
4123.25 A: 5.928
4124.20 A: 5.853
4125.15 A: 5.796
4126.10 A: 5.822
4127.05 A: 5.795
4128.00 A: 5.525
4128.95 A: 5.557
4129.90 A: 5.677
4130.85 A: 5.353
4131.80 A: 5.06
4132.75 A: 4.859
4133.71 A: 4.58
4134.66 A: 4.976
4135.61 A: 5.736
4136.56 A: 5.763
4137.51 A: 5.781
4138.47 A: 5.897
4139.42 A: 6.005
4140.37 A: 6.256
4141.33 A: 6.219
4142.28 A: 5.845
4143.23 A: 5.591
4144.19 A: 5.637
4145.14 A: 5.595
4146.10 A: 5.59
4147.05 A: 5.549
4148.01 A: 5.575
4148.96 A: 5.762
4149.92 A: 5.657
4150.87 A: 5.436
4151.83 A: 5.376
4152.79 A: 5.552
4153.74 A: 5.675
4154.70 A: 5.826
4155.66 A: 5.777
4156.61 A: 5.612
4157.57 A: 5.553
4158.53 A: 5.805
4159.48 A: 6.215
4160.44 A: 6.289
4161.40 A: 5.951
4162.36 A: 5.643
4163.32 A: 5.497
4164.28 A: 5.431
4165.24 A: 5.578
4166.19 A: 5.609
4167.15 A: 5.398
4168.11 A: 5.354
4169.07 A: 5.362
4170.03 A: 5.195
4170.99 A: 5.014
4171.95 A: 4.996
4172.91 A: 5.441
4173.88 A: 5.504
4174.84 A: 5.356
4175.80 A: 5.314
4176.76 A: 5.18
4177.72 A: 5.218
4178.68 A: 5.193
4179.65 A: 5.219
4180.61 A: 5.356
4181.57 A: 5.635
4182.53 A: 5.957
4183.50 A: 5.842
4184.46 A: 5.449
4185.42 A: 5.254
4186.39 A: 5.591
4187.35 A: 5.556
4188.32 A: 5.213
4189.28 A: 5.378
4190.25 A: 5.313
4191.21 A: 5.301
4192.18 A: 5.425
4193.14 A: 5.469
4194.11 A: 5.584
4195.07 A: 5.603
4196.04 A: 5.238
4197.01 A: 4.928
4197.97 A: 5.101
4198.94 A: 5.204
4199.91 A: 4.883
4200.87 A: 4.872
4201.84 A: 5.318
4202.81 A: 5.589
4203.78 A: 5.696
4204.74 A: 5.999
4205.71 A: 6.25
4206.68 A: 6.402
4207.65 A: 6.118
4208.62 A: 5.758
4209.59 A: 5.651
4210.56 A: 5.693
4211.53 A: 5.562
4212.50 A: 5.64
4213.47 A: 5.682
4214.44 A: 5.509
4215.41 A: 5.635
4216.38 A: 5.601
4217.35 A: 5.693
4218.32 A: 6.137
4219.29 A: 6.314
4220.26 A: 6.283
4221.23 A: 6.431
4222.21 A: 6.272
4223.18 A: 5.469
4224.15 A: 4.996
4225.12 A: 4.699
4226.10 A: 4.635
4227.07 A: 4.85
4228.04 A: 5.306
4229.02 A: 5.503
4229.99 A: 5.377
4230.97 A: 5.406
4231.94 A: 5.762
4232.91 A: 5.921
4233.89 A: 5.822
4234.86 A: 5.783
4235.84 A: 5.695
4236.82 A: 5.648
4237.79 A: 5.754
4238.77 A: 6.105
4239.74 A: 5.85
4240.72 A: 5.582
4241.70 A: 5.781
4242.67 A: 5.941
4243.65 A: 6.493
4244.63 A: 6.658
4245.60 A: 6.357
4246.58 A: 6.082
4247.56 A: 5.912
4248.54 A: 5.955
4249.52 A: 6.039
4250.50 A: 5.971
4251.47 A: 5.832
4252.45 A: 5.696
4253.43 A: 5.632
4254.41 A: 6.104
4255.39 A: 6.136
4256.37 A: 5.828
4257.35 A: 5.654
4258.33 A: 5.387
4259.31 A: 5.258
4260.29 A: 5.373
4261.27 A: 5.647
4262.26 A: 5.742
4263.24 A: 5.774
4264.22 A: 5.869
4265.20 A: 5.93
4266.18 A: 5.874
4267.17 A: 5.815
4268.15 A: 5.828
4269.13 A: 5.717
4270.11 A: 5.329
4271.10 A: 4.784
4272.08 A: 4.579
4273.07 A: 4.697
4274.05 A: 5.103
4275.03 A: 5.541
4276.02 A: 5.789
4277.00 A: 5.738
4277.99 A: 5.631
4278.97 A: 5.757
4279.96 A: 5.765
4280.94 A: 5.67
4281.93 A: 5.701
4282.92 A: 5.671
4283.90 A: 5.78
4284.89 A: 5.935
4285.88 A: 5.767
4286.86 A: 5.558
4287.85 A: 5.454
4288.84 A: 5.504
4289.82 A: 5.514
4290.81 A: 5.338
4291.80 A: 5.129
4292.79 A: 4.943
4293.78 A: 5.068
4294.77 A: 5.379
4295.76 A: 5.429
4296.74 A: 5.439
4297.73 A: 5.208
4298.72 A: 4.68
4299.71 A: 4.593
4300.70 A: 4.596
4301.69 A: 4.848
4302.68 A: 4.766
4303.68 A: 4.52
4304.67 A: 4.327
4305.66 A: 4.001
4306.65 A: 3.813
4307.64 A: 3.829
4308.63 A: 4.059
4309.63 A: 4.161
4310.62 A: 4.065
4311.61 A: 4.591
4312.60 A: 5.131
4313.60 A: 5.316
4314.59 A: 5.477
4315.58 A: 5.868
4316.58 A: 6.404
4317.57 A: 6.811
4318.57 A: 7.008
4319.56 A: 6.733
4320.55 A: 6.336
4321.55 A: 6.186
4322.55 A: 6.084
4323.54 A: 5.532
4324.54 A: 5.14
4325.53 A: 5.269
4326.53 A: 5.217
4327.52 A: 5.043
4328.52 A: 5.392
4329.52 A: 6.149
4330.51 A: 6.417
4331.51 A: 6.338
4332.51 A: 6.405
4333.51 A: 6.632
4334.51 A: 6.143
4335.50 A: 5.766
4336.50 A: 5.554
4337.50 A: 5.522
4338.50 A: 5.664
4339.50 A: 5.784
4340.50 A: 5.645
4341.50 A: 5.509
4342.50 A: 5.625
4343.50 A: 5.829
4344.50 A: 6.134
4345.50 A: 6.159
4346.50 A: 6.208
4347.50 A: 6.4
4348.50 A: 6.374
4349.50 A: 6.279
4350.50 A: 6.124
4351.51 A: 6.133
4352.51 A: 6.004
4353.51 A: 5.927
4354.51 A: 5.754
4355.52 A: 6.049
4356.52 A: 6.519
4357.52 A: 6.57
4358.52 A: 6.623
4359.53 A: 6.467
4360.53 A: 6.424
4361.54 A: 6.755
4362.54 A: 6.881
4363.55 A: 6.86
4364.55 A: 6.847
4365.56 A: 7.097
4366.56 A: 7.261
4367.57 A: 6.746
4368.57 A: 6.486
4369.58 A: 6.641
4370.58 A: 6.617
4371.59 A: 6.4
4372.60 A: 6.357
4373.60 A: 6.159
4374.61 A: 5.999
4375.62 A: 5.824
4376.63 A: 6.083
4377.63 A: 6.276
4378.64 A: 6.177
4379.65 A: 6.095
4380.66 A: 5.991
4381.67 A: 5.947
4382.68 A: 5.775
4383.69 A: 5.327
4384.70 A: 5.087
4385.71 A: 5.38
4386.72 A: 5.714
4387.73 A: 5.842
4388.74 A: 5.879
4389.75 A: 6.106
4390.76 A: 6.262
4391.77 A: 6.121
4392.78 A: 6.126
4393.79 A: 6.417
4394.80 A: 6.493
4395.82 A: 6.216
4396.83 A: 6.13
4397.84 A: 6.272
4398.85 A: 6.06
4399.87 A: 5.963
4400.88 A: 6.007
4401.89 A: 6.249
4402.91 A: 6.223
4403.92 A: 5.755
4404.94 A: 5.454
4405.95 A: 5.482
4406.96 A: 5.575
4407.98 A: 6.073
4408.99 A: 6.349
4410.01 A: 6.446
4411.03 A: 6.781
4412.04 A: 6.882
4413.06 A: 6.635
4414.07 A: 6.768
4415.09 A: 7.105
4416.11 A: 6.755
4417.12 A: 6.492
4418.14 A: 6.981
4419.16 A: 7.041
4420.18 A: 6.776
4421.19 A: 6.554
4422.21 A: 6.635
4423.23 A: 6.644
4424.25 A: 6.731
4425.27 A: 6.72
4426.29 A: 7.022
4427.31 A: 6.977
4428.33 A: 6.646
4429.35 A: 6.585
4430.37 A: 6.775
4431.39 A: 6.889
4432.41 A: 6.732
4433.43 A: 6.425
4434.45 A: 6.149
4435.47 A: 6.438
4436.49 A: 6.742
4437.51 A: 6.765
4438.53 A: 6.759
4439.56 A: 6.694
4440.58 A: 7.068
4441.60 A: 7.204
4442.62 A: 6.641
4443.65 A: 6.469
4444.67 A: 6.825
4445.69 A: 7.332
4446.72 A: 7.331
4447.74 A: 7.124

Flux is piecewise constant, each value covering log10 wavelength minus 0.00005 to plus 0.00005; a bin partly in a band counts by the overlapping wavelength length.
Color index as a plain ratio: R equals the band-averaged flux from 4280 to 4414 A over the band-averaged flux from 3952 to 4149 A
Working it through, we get 1.1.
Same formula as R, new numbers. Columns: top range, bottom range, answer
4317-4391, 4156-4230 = 1.11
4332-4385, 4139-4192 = 1.11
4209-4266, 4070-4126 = 1.06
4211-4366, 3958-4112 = 1.14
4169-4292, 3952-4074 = 1.15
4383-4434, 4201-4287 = 1.11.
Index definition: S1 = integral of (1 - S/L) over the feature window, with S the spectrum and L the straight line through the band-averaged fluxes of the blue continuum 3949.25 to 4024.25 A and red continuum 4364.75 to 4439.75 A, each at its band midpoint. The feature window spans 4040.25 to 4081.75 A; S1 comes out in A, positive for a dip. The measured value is -4.48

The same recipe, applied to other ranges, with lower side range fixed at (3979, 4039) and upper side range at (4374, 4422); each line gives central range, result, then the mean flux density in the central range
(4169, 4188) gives 0.91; 5.38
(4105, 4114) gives 0.31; 5.29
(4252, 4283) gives 1.42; 5.59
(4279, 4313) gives 5.23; 5.02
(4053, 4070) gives 0.49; 5.22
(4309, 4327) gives 1.09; 5.62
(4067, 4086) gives -0.17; 5.46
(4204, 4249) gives -0.13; 5.78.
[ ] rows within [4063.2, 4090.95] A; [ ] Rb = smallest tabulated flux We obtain 4.652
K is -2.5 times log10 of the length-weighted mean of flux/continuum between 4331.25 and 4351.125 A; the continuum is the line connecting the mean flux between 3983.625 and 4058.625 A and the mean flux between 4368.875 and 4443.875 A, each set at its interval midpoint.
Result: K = 0.03 mag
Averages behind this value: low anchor 5.36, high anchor 6.35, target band 6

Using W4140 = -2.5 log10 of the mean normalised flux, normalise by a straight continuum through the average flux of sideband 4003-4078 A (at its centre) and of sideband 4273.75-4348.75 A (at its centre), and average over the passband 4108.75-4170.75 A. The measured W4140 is -0.03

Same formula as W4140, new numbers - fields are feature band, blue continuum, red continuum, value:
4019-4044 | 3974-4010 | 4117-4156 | -0.101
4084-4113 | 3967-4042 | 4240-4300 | -0.019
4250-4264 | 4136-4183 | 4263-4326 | -0.060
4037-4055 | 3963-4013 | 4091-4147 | -0.159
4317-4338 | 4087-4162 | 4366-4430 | 0.019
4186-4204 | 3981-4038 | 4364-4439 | 0.089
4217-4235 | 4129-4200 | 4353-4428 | 0.022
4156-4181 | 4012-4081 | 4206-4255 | 0.037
